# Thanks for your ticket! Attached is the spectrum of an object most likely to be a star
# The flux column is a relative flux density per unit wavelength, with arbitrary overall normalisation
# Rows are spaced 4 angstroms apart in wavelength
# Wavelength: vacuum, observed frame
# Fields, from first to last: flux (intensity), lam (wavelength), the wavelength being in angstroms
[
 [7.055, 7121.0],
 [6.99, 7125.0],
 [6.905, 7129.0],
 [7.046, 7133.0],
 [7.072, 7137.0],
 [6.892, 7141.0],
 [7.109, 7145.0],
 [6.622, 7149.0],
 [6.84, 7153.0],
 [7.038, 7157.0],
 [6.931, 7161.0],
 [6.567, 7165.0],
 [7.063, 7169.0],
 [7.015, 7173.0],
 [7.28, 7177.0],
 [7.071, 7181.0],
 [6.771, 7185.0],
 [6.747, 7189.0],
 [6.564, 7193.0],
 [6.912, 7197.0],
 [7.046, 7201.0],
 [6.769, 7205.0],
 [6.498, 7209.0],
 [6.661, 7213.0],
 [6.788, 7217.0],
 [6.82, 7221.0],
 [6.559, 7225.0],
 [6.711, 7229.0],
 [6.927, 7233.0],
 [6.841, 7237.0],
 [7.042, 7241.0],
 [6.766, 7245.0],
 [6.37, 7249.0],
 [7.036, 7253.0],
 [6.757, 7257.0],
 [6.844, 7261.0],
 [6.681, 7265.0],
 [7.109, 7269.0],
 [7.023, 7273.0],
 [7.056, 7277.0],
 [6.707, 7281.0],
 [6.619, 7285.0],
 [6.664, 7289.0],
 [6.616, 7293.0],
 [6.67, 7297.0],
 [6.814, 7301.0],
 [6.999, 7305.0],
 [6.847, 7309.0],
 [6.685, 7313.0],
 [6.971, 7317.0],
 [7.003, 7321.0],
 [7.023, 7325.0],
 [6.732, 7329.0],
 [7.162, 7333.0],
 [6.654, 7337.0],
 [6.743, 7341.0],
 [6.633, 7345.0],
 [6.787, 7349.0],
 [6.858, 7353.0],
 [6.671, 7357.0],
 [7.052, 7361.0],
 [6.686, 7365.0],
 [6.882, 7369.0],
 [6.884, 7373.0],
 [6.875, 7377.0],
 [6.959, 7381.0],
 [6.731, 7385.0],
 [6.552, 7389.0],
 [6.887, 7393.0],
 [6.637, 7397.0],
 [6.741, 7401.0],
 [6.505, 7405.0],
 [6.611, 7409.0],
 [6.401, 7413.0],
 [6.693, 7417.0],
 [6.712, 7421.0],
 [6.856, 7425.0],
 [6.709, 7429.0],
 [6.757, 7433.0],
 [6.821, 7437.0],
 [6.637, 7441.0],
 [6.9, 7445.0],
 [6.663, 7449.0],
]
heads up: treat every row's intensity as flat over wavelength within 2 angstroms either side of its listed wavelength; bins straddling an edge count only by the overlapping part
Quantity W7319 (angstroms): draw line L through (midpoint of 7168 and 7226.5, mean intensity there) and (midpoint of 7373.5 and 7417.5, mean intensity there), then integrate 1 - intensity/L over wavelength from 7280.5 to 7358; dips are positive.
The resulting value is -0.5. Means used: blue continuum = 6.84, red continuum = 6.7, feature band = 6.8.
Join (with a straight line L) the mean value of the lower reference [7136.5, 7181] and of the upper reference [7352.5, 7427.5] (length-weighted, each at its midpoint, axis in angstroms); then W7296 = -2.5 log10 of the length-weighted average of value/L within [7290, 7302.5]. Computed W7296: 0.02 mag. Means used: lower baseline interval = 6.95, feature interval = 6.69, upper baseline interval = 6.74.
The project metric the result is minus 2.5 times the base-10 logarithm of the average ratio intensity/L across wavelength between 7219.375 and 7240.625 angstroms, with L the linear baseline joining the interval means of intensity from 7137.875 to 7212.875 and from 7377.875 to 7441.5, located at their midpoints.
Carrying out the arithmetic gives 0.01 mag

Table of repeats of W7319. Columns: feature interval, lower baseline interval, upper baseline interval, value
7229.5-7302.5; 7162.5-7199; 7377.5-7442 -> 0.2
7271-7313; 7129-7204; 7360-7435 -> 0.2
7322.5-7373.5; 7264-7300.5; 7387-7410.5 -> -0.8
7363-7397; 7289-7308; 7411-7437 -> -0.4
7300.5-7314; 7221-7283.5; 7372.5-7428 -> -0.1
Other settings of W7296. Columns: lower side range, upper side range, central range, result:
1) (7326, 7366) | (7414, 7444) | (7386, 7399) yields 0.01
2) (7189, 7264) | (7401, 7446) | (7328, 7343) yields -0.02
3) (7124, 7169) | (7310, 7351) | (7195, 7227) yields 0.02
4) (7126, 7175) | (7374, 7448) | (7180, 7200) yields 0.01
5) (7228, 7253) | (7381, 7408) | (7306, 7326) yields -0.02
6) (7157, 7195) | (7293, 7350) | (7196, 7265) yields 0.01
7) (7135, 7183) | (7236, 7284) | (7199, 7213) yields 0.02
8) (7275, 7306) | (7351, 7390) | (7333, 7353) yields 0.01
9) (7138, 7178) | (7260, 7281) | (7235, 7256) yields 0.02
